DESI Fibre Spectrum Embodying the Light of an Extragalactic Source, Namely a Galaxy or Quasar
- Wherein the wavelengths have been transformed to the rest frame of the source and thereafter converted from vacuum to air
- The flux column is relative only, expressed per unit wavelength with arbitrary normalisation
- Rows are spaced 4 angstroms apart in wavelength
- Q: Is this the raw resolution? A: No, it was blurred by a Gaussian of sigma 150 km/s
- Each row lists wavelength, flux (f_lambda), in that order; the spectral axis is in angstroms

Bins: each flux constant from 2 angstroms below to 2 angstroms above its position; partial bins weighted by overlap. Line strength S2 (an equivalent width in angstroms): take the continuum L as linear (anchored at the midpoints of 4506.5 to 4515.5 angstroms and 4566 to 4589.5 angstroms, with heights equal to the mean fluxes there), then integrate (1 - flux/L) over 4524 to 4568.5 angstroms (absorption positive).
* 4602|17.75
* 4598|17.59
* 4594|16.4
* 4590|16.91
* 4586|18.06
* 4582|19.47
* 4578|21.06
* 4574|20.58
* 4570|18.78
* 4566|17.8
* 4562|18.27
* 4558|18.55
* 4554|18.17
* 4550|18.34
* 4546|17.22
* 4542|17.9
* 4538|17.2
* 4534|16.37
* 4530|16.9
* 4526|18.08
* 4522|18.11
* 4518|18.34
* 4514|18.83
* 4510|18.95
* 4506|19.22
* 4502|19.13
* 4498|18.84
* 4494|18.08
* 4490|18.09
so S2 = 3.3 angstroms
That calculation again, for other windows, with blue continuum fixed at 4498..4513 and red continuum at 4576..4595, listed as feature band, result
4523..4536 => 1.16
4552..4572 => 0.36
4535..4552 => 1.08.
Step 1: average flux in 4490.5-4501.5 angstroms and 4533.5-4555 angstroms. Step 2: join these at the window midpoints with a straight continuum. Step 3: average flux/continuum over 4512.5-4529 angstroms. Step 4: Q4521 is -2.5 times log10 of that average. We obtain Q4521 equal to -0.01 mag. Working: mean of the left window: 18.5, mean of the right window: 17.6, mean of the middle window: 18.2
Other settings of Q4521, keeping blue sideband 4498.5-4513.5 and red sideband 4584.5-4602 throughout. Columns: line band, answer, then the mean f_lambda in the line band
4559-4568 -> -0.01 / 18.1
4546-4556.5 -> 0.00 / 18.1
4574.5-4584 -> -0.16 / 20.3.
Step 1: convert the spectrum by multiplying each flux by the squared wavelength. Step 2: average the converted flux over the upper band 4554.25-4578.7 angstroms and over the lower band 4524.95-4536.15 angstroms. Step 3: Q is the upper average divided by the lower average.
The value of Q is 1.13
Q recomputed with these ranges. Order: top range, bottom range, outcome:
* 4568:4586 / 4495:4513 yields 1.08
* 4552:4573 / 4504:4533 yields 1.03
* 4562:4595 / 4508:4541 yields 1.07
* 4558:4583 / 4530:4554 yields 1.12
